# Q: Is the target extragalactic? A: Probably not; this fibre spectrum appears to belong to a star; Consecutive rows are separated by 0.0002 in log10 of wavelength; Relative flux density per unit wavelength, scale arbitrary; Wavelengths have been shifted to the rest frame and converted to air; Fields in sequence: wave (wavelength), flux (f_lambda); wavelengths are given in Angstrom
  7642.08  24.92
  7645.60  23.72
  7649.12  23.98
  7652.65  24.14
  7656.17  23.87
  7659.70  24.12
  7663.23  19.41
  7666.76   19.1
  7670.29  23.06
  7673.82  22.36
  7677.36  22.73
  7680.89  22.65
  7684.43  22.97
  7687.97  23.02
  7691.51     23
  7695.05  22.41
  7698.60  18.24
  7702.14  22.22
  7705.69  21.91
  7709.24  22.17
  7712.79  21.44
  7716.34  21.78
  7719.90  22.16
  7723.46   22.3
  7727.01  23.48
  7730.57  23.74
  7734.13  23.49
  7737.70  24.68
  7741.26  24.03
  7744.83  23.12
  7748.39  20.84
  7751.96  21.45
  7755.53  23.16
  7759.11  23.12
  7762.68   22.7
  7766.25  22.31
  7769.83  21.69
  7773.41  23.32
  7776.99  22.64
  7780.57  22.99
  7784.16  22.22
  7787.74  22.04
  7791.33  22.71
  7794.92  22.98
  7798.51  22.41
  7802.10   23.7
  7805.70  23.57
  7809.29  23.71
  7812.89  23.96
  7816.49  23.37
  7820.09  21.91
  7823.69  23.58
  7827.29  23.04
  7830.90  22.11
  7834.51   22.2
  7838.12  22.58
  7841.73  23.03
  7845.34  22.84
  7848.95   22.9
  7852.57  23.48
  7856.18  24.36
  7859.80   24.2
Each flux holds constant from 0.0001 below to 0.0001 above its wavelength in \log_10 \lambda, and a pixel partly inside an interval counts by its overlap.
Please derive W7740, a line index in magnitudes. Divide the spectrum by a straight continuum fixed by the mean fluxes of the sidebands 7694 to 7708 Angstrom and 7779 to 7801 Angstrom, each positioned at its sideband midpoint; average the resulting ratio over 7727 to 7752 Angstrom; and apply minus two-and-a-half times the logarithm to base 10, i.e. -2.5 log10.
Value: -0.07 mag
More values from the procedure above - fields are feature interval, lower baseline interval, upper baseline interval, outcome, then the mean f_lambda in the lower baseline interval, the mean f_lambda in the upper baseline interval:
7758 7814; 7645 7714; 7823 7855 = -0.01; 22.3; 22.9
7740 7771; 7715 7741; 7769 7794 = 0.02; 23.2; 22.6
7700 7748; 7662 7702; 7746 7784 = -0.03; 21.8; 22.4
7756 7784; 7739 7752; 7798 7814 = 0.01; 22.6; 23.5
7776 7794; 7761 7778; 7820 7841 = 0.00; 22.5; 22.6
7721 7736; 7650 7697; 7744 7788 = -0.03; 22.5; 22.4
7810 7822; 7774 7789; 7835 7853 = -0.02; 22.6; 22.9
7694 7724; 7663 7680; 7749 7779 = 0.02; 21.6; 22.5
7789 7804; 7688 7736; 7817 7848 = -0.02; 22.2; 22.7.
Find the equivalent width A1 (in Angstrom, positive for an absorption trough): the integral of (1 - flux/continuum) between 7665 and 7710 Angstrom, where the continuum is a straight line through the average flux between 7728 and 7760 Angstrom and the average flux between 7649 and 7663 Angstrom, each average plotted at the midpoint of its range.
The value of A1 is 2.6 Angstrom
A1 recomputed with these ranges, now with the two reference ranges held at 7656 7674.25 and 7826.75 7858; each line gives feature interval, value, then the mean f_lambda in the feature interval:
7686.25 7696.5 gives -0.40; 22.8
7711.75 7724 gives 0.13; 21.9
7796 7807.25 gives -0.26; 23.2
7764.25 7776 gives 0.01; 22.5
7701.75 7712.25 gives 0.03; 22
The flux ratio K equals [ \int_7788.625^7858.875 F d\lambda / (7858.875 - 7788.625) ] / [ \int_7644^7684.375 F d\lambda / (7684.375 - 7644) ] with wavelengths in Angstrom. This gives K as 1.0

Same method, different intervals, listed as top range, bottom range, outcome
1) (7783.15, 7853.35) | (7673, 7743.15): 1.02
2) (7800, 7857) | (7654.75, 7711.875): 1.05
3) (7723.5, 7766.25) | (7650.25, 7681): 1.03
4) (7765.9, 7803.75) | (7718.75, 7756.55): 0.99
